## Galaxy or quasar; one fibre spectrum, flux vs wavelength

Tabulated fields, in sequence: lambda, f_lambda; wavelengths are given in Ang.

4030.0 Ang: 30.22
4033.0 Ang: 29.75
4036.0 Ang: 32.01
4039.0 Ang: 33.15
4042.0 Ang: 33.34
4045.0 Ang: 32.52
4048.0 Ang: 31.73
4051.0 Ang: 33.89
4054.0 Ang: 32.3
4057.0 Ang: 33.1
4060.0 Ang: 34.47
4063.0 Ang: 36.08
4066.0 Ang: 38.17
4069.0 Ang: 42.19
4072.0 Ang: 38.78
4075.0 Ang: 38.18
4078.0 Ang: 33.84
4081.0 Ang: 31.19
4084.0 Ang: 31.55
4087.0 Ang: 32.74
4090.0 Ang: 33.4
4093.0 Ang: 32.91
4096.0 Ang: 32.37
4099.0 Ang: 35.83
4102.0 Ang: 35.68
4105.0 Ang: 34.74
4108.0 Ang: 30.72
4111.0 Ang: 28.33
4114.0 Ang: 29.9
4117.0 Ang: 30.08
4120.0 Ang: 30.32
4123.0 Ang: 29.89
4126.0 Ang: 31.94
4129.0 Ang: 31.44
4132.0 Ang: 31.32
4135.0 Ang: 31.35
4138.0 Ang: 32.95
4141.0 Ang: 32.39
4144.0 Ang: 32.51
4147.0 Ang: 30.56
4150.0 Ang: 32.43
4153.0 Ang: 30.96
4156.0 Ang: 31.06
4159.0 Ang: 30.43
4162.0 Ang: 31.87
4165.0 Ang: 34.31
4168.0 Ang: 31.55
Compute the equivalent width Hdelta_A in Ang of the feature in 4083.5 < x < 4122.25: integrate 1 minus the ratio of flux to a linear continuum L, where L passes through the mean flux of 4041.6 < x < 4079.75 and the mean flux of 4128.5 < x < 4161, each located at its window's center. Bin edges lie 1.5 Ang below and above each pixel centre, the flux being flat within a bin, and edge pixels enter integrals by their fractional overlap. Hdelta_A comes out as 1.5 Ang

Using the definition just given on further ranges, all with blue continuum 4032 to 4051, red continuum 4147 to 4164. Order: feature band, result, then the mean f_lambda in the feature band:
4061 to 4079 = -3.3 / 37.9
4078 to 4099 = -0.5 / 32.7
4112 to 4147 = 0.4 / 31.2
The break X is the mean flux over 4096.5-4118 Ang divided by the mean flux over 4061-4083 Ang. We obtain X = 0.88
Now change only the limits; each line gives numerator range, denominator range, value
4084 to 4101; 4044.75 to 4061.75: 1.01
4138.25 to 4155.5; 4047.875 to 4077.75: 0.88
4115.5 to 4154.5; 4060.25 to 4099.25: 0.89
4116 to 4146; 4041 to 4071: 0.90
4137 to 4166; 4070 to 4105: 0.93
